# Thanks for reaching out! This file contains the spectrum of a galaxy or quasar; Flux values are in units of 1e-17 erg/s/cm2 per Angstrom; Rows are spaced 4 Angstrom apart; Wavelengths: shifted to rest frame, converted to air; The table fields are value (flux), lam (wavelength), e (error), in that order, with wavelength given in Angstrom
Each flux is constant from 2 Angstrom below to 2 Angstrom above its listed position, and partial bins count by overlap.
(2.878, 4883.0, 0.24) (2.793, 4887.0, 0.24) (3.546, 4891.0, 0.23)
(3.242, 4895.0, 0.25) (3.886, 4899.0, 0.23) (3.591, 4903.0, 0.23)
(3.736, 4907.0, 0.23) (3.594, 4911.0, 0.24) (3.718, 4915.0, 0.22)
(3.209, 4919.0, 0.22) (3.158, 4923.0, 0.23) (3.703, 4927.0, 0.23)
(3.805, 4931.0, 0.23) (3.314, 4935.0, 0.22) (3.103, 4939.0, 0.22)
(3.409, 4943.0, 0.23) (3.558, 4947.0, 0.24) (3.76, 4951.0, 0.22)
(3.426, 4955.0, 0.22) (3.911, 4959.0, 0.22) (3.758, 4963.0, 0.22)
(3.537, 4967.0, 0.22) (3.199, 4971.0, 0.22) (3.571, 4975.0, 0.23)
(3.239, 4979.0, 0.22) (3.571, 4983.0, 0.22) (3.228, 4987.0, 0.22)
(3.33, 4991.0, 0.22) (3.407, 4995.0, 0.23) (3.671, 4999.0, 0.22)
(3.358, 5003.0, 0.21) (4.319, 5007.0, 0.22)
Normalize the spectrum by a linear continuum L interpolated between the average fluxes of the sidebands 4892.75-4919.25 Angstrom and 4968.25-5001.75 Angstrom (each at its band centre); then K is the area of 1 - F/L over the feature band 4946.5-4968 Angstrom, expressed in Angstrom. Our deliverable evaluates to -1.2 Angstrom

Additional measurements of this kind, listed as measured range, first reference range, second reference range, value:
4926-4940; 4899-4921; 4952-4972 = 0.41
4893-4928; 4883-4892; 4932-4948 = -3.74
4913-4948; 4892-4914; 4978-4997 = 0.91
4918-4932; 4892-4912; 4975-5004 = 0.36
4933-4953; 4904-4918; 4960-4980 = 0.74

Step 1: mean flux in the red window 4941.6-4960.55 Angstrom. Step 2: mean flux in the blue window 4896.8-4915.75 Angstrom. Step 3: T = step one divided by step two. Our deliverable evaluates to 1.0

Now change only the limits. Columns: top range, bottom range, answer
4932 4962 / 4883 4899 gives 1.09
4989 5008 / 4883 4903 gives 1.07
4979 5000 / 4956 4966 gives 0.91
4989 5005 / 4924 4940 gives 0.99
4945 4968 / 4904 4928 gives 1.04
